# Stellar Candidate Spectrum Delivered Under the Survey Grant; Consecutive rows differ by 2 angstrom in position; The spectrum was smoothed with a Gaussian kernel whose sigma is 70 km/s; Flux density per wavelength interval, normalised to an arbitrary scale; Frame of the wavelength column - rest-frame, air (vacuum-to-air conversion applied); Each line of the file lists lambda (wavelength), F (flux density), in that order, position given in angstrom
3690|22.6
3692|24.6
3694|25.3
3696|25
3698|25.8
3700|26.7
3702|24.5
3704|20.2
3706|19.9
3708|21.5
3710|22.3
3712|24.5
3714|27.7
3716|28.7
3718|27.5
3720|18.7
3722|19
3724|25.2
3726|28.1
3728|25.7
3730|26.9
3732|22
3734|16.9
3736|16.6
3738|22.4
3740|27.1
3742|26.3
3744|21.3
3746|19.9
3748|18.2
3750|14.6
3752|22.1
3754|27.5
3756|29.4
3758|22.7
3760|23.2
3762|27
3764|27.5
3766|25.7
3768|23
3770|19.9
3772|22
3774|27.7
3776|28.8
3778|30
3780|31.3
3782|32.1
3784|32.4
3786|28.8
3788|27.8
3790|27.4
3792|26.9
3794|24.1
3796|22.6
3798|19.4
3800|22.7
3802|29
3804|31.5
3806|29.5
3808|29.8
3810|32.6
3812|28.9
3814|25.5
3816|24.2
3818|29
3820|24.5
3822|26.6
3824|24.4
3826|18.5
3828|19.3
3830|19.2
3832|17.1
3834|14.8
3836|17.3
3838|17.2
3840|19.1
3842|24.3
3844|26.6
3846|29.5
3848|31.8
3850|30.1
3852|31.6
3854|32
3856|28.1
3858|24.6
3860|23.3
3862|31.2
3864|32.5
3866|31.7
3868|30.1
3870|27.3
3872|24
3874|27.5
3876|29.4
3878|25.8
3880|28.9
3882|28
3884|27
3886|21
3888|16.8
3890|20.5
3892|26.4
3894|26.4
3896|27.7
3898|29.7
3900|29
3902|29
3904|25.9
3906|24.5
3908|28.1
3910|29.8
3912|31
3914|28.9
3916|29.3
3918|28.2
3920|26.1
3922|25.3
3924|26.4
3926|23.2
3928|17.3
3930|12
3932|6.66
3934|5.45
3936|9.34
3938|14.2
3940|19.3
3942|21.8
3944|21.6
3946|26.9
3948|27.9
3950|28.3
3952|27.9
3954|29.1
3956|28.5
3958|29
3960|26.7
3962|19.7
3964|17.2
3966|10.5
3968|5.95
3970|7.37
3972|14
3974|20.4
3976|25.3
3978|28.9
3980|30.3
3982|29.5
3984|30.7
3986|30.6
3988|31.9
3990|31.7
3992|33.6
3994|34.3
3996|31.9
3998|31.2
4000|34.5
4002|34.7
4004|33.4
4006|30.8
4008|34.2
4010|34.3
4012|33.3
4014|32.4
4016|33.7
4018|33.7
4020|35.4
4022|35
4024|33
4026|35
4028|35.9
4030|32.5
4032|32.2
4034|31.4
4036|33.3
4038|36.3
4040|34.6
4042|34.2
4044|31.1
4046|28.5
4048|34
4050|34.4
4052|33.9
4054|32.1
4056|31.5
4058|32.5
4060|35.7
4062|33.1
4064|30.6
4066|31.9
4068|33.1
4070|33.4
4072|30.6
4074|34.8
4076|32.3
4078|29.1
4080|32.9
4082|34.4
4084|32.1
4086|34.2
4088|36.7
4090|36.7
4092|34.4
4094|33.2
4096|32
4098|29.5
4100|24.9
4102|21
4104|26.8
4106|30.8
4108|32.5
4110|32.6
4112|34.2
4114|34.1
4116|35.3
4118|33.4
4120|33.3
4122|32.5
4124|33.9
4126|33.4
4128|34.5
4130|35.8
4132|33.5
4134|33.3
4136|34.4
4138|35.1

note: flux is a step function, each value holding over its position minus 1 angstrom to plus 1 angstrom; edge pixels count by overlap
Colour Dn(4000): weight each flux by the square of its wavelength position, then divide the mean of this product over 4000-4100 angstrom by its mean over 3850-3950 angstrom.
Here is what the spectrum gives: 1.4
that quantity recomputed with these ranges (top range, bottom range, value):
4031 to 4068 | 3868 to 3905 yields 1.36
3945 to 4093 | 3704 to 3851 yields 1.41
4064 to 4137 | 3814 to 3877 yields 1.46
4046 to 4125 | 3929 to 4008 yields 1.42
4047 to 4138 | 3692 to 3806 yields 1.58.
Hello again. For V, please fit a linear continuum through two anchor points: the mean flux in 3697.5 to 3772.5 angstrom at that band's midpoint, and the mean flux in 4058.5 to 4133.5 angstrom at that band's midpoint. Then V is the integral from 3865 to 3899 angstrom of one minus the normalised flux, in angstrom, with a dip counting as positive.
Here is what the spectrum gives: 0.9 angstrom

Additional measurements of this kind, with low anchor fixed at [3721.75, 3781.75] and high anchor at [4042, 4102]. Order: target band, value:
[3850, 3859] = -0.8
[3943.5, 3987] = 9.0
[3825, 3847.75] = 4.9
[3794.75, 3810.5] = -0.9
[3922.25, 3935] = 5.7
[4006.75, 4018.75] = -1.0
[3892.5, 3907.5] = 0.3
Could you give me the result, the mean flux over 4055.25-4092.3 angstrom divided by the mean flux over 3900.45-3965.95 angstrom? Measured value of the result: 1.43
